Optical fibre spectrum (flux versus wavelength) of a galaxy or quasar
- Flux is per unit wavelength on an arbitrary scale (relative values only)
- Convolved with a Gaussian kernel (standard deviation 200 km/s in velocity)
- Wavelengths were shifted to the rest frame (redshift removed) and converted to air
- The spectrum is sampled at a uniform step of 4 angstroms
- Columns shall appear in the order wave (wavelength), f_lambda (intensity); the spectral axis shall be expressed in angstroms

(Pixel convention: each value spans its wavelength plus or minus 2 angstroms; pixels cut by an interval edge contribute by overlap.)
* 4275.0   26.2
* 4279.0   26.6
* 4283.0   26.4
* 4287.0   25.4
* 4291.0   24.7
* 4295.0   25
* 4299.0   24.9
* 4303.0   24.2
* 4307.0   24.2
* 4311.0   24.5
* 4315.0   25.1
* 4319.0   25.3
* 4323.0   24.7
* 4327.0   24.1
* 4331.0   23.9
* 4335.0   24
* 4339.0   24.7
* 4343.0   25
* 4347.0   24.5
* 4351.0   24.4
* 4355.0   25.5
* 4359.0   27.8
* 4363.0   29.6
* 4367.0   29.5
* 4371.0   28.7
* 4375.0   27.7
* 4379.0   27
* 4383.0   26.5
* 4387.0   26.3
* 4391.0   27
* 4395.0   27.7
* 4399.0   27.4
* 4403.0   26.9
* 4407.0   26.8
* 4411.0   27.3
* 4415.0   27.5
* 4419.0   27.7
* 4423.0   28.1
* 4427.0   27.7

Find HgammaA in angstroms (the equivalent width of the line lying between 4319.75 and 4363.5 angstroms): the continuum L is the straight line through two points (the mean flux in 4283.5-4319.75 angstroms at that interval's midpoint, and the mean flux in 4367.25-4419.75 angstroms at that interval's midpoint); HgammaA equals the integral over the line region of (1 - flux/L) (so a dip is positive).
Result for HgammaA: 1.4 angstroms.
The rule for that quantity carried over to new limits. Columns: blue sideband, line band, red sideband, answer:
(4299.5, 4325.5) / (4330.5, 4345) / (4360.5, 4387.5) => 0.9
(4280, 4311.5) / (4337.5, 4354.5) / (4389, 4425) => 0.9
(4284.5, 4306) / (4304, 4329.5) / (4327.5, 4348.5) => 0.0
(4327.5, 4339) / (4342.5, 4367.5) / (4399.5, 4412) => -1.5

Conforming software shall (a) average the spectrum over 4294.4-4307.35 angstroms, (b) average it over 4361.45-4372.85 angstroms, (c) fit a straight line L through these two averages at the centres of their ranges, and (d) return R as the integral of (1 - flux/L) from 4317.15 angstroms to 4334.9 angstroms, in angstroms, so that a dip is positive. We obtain 1.3 angstroms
